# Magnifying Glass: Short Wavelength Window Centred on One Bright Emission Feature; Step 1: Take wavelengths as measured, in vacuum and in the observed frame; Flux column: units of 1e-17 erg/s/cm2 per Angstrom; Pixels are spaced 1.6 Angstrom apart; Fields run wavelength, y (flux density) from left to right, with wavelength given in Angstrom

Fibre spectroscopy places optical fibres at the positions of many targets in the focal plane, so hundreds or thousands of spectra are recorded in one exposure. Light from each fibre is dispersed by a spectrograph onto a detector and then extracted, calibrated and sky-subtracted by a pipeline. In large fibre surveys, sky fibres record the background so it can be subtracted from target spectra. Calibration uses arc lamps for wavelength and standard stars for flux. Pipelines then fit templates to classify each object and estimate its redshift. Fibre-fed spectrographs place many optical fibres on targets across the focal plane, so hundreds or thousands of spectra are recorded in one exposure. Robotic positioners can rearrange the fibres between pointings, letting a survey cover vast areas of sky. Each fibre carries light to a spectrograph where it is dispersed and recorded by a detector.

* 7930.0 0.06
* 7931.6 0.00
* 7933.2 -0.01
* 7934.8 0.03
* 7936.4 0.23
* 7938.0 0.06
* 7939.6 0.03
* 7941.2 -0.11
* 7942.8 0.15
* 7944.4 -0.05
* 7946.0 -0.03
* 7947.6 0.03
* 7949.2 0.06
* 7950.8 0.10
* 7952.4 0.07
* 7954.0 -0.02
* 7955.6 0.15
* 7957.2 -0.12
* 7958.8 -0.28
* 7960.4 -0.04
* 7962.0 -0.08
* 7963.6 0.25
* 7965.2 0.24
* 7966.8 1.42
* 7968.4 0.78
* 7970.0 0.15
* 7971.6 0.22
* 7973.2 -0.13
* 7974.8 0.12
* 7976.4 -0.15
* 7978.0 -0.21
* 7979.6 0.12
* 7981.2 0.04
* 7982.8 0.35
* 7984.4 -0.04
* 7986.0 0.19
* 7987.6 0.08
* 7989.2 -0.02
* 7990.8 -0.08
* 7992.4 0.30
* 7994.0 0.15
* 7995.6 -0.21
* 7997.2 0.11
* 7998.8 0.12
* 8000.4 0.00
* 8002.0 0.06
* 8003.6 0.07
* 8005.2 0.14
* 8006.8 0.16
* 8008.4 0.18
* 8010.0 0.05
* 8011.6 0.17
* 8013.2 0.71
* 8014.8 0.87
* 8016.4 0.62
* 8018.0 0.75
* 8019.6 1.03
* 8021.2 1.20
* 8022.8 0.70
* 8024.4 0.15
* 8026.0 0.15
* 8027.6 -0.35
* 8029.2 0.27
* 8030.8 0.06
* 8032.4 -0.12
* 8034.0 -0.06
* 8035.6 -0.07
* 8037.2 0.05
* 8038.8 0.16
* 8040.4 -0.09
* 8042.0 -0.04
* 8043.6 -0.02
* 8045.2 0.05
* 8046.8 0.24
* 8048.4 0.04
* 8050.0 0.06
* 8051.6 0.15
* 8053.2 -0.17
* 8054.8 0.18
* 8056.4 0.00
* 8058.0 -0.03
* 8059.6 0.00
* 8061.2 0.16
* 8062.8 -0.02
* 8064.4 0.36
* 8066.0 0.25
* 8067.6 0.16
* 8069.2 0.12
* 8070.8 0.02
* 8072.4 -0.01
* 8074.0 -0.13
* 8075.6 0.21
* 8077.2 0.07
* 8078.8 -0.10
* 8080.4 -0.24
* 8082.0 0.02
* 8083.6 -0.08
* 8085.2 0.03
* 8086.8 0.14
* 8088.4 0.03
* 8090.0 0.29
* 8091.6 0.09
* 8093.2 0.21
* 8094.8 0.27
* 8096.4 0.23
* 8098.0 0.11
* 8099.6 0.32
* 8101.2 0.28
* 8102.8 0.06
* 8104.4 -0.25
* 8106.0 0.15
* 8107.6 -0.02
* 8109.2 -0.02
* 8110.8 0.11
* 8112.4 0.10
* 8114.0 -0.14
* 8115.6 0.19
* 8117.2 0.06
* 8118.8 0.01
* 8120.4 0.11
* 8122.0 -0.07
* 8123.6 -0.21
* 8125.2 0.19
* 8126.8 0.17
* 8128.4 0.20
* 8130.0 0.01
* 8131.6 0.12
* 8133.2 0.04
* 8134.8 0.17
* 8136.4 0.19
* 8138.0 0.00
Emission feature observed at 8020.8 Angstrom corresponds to [O II]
